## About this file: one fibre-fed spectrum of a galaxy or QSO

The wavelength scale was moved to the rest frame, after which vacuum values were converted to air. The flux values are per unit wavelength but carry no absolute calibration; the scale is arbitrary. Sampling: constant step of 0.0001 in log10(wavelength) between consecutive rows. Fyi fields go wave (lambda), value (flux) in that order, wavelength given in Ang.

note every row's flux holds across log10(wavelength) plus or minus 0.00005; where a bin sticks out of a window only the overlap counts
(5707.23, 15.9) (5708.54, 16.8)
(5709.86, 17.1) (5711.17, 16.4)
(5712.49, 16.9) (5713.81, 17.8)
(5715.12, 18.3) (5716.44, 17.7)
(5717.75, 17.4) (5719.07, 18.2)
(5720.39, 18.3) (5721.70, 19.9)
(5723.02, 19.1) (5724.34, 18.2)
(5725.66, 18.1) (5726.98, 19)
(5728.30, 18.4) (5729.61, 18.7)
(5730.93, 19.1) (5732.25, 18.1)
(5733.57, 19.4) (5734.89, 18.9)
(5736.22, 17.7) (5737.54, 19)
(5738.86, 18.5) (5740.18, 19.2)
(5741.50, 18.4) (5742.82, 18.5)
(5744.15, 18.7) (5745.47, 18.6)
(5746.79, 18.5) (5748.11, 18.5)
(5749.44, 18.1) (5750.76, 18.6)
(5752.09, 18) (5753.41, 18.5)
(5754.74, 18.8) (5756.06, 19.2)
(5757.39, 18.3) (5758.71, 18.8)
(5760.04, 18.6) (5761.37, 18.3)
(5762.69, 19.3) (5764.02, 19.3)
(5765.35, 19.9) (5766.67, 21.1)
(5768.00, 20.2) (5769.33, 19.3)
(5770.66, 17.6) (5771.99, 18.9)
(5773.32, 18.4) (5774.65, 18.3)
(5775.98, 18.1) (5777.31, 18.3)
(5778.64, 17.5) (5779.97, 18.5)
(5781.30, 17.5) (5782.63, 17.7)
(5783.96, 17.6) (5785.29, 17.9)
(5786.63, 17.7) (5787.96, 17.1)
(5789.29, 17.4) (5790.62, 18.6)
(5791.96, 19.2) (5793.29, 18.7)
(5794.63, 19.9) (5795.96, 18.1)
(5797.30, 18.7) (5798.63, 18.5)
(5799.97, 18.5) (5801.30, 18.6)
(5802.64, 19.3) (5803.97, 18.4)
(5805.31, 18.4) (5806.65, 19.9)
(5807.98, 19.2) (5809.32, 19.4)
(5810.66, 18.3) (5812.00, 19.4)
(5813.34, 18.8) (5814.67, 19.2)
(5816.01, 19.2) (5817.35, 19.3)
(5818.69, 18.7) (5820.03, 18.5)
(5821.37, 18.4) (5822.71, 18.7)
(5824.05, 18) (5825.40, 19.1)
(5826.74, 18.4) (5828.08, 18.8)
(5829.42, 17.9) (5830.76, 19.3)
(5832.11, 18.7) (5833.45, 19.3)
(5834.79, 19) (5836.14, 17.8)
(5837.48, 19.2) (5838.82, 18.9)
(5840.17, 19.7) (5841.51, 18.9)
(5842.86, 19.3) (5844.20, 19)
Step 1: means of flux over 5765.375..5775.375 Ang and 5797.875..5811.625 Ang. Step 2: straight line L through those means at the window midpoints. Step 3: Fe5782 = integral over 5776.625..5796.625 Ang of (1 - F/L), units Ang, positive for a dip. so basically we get 1.0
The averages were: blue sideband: 19.2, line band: 18.1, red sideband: 18.9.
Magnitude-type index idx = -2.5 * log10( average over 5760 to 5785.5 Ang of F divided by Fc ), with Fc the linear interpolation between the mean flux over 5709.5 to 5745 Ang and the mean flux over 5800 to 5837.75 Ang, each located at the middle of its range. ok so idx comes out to 0.00 mag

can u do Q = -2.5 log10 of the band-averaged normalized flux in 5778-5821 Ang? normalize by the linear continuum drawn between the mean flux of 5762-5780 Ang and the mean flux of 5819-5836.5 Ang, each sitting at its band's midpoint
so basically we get 0.01 mag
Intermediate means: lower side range 18.9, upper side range 18.6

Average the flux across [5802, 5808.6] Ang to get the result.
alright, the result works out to 19.1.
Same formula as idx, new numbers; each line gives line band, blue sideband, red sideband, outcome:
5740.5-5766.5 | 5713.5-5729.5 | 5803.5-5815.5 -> -0.006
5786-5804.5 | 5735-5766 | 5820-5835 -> 0.011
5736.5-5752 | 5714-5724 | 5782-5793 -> -0.020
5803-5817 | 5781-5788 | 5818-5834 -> -0.046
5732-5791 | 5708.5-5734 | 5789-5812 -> -0.002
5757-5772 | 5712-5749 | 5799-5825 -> -0.031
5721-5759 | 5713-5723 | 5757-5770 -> 0.008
